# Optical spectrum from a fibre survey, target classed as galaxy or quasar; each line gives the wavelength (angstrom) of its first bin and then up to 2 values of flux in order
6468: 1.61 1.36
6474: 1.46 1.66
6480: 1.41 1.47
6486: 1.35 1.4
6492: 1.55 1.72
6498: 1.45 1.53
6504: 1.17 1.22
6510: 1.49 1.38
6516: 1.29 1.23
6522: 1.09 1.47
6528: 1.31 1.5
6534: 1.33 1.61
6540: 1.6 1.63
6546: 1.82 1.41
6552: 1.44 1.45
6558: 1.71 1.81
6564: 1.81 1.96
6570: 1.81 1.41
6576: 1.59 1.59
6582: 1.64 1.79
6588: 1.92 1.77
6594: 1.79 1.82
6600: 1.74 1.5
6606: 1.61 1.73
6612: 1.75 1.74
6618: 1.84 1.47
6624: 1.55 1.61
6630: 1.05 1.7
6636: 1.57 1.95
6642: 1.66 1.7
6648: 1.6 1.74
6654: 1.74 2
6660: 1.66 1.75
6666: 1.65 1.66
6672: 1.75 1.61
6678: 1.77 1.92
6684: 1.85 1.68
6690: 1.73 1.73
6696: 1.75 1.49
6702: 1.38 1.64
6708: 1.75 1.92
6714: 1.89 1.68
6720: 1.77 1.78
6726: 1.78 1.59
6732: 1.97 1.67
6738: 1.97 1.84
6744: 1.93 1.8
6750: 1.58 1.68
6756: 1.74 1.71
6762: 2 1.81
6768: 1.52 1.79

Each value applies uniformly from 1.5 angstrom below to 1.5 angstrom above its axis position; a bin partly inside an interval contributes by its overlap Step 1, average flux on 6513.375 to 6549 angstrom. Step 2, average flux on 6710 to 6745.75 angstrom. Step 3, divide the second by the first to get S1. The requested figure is 1.3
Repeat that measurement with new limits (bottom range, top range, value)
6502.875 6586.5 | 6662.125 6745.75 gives 1.15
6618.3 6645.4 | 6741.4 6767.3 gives 1.12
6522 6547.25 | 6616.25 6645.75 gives 1.07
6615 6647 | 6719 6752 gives 1.11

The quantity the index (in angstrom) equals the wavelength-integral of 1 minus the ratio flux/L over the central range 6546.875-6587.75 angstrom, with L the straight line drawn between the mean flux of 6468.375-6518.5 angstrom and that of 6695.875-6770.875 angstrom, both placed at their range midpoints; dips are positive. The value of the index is -3.46 angstrom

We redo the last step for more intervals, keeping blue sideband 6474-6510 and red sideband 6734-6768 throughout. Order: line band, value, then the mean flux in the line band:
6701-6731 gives 0.19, 1.73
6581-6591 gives -1.38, 1.79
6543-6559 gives -0.43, 1.57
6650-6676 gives -0.95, 1.73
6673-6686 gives -0.69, 1.78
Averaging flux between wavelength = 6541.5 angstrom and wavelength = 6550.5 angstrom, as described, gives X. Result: 1.62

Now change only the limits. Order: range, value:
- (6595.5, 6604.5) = 1.69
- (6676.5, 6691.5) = 1.79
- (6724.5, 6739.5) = 1.8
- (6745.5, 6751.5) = 1.69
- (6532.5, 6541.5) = 1.51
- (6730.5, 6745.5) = 1.88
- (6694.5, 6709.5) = 1.6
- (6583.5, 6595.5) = 1.82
